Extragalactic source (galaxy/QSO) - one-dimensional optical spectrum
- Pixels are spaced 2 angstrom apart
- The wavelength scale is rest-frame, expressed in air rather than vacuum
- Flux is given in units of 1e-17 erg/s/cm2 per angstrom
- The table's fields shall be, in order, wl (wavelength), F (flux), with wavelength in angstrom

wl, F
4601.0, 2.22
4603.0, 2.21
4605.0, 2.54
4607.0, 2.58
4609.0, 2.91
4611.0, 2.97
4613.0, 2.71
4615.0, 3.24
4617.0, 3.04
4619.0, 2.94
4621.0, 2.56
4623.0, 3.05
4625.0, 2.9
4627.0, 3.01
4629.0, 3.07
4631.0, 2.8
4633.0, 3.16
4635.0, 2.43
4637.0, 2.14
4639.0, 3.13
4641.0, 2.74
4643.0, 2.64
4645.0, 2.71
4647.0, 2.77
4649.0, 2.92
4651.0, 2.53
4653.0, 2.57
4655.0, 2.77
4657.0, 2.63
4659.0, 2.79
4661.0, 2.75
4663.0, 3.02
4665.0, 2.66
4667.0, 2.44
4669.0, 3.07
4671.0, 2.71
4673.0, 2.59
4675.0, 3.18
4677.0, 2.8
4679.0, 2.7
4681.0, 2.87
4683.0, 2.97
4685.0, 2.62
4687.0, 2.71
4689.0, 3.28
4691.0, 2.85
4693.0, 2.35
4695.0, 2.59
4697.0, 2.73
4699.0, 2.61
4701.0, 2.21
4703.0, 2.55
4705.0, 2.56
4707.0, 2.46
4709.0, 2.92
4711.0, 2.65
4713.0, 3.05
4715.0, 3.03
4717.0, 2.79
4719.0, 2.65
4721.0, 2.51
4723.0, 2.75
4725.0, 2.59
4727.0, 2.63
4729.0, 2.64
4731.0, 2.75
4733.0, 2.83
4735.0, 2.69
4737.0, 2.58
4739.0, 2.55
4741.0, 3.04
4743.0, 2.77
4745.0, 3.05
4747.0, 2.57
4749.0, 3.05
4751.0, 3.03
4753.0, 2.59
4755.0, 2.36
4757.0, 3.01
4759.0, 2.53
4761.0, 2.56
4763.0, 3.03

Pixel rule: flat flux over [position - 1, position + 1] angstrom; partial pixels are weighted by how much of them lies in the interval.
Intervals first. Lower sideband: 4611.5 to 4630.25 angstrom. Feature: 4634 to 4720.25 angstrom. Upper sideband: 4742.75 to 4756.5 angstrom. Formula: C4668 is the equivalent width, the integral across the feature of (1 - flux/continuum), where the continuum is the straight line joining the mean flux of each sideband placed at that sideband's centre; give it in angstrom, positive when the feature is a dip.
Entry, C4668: 4.5 angstrom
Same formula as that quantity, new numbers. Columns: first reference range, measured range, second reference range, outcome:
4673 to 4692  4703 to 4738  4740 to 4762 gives 1.4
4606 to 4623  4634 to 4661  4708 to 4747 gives 1.6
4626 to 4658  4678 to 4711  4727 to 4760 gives 0.8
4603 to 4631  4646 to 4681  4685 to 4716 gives 0.1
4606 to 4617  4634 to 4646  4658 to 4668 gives 0.7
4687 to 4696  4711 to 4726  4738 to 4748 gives 0.1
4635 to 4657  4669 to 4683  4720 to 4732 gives -0.9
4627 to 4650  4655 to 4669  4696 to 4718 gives 0.0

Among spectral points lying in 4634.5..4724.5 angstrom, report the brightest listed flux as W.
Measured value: 3.28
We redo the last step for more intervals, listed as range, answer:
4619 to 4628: 3.05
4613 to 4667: 3.24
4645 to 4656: 2.92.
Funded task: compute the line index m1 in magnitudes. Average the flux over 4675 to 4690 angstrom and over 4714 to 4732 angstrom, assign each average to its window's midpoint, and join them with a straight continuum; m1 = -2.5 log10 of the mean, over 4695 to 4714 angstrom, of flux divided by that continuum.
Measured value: 0.06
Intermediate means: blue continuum 2.87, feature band 2.64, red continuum 2.7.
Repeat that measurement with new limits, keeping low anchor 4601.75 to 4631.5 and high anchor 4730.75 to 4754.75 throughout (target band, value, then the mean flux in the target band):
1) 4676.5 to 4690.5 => -0.02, 2.85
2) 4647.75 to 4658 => 0.05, 2.69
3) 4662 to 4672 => 0.01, 2.78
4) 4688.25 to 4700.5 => 0.04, 2.7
